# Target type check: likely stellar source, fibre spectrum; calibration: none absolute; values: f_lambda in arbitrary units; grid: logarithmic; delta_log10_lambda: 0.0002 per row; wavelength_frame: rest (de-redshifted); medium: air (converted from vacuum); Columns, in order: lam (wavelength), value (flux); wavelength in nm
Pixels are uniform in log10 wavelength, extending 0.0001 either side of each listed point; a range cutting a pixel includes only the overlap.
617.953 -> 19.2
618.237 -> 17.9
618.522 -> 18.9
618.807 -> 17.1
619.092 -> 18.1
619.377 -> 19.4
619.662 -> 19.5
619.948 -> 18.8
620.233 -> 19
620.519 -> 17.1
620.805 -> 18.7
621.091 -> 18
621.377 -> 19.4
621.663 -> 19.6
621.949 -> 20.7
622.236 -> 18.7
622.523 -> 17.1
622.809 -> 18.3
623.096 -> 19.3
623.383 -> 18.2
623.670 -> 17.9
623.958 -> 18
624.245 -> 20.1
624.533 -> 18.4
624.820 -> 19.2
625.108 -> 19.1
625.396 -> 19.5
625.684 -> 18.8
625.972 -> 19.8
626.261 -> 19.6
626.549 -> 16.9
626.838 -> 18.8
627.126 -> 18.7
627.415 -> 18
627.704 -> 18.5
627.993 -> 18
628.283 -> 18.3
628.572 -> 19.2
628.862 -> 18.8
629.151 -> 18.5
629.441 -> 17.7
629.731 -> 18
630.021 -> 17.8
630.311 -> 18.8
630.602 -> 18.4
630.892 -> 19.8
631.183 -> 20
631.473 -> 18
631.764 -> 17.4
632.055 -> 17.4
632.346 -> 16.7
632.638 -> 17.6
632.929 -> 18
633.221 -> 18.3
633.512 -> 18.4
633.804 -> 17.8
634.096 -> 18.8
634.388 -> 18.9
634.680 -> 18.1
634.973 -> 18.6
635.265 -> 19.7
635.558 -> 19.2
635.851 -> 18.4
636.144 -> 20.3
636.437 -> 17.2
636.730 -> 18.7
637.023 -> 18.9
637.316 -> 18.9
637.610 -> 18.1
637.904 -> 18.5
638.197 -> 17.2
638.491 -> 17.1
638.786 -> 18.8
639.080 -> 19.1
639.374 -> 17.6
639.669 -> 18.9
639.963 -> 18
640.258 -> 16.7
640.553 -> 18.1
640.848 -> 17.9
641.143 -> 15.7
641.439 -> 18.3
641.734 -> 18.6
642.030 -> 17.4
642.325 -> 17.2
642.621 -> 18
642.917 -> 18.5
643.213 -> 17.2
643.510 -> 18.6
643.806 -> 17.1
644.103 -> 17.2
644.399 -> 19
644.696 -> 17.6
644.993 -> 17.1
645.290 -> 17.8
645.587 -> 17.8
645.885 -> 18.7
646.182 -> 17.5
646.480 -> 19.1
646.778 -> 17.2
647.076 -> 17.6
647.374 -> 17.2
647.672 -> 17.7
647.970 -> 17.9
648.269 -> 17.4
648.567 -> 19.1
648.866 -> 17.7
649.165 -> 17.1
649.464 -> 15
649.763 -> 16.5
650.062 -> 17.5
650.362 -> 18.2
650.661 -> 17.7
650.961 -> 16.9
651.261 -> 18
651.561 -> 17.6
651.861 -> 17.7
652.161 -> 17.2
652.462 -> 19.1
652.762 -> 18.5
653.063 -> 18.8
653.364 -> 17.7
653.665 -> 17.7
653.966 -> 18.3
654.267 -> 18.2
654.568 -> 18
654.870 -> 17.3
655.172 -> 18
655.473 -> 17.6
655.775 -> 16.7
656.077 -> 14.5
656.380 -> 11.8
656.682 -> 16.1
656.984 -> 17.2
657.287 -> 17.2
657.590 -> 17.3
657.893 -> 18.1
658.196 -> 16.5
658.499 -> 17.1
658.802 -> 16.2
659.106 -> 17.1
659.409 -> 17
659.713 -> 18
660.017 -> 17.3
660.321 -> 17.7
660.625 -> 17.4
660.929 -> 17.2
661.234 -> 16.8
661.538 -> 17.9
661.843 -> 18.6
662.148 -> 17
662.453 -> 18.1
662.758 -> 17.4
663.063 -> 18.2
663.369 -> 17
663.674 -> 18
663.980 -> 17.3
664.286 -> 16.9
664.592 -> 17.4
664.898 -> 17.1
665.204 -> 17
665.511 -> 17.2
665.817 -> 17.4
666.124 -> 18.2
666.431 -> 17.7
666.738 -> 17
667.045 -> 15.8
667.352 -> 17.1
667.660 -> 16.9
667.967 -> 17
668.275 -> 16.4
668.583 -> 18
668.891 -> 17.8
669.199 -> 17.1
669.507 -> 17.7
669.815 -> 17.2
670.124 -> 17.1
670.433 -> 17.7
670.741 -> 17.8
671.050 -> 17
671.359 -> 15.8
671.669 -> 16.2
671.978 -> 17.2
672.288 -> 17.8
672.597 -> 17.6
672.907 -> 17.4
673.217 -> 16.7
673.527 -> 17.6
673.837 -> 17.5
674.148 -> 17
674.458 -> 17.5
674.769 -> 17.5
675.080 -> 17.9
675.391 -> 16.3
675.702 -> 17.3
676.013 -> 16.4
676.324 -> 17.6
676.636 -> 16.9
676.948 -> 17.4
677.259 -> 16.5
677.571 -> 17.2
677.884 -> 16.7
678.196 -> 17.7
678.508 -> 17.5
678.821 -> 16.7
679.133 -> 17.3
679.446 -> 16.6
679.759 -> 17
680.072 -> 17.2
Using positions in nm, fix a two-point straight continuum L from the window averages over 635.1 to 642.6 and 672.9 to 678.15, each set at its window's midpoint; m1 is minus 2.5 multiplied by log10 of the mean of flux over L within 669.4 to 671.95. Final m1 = 0.01 mag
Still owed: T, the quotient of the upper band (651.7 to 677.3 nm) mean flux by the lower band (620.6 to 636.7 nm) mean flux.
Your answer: 0.93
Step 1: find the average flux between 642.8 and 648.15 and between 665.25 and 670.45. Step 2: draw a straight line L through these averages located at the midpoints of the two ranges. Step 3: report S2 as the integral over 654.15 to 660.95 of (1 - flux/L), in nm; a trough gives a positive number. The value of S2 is 0.22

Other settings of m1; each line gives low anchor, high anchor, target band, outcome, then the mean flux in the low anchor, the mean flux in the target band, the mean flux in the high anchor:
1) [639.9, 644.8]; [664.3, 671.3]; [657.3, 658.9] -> 0.02 mag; 17.7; 17.1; 17.2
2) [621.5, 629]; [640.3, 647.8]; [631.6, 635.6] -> 0.01 mag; 18.8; 18.2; 17.7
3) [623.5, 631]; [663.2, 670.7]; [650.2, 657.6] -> 0.02 mag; 18.6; 17.3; 17.3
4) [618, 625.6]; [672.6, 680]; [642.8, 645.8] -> 0.02 mag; 18.7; 17.8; 17.1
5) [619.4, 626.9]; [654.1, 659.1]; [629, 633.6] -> 0.01 mag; 18.8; 18.2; 16.8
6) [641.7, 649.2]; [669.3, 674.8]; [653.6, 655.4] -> -0.02 mag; 17.8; 17.9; 17.2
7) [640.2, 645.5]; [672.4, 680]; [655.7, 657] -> 0.17 mag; 17.7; 15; 17.2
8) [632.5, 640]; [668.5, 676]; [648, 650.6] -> 0.04 mag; 18.4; 17.4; 17.3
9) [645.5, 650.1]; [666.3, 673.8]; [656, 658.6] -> 0.07 mag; 17.6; 16.2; 17.2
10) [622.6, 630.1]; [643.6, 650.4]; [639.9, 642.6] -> 0.02 mag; 18.6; 17.6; 17.6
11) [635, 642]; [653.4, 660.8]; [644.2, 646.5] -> -0.01 mag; 18.2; 18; 17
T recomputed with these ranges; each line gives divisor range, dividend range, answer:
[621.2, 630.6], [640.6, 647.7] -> 0.95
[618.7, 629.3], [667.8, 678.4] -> 0.92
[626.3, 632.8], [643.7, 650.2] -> 0.96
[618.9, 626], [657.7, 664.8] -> 0.93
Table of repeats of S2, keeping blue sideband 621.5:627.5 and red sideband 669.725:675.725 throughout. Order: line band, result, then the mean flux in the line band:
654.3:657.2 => 0.22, 16.4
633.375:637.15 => -0.05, 18.7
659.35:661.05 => 0.02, 17.5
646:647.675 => 0.03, 17.7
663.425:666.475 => 0.01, 17.4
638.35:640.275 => 0.02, 18.1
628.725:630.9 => 0.03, 18.4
